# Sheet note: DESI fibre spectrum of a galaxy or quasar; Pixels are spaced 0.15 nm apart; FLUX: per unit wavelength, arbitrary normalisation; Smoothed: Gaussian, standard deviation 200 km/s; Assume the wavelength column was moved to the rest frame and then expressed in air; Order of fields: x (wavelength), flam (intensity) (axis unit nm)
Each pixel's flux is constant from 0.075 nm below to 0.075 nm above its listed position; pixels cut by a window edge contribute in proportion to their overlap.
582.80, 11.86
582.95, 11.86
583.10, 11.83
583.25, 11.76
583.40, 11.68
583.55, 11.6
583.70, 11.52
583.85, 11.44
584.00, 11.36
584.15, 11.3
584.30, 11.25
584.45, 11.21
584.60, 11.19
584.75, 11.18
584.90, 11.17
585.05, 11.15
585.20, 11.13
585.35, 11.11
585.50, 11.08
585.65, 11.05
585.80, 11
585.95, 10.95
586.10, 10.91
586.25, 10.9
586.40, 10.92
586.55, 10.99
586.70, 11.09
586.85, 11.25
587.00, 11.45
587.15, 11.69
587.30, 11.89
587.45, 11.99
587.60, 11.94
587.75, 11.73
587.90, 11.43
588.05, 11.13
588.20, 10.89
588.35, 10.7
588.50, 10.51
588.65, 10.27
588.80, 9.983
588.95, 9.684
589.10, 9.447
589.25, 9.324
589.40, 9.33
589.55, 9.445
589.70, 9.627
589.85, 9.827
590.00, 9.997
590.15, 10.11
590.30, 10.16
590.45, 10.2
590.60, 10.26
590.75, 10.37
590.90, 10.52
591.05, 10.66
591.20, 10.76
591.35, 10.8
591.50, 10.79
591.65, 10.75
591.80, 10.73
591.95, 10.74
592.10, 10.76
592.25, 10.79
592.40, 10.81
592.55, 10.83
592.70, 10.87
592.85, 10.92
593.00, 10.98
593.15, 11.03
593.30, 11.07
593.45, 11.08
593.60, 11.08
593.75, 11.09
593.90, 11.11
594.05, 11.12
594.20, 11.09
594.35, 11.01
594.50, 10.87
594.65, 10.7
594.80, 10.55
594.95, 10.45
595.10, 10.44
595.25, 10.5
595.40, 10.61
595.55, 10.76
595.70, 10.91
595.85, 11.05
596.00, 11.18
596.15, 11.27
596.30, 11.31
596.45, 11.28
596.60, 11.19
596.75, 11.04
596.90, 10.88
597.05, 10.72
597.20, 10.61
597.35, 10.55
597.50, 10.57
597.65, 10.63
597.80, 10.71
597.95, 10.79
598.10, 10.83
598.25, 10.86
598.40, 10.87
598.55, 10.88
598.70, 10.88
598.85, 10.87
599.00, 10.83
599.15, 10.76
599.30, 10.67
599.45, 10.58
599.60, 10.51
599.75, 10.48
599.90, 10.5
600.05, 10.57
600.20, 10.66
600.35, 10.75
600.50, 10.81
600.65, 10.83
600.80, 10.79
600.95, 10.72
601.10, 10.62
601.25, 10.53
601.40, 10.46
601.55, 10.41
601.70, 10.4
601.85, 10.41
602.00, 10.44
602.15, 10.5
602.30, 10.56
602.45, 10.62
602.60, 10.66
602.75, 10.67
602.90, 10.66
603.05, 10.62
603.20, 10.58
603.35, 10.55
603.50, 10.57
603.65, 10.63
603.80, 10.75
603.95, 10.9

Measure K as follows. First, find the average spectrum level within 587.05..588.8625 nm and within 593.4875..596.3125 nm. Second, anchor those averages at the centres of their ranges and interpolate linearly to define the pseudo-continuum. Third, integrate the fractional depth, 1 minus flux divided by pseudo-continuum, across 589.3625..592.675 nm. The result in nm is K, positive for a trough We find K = 0.20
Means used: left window 11.2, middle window 10.4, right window 10.9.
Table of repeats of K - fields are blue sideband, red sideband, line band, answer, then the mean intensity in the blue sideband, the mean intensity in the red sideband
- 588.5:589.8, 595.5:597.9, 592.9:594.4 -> -0.09 nm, 9.69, 10.9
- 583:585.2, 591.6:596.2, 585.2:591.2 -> 0.28 nm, 11.4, 10.9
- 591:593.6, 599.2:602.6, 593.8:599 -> -0.06 nm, 10.9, 10.6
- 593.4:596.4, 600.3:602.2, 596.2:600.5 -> -0.02 nm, 10.9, 10.6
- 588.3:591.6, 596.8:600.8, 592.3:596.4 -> -0.19 nm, 10.1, 10.7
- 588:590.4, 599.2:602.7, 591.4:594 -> -0.18 nm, 10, 10.6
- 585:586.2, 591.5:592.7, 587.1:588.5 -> -0.06 nm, 11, 10.8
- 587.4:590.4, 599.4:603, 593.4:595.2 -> -0.07 nm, 10.4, 10.6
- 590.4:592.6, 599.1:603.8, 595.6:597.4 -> -0.06 nm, 10.7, 10.6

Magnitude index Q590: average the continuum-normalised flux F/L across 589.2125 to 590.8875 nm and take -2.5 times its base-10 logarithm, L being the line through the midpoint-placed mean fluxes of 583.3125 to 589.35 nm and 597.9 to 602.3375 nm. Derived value 0.108 mag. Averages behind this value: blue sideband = 11.1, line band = 9.91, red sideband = 10.7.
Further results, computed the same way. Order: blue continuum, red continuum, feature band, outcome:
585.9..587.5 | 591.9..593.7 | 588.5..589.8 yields 0.15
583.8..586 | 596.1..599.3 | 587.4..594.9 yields 0.04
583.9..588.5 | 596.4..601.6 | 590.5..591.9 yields 0.04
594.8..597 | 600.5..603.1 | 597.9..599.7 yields 0.00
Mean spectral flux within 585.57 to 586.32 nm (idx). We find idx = 11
